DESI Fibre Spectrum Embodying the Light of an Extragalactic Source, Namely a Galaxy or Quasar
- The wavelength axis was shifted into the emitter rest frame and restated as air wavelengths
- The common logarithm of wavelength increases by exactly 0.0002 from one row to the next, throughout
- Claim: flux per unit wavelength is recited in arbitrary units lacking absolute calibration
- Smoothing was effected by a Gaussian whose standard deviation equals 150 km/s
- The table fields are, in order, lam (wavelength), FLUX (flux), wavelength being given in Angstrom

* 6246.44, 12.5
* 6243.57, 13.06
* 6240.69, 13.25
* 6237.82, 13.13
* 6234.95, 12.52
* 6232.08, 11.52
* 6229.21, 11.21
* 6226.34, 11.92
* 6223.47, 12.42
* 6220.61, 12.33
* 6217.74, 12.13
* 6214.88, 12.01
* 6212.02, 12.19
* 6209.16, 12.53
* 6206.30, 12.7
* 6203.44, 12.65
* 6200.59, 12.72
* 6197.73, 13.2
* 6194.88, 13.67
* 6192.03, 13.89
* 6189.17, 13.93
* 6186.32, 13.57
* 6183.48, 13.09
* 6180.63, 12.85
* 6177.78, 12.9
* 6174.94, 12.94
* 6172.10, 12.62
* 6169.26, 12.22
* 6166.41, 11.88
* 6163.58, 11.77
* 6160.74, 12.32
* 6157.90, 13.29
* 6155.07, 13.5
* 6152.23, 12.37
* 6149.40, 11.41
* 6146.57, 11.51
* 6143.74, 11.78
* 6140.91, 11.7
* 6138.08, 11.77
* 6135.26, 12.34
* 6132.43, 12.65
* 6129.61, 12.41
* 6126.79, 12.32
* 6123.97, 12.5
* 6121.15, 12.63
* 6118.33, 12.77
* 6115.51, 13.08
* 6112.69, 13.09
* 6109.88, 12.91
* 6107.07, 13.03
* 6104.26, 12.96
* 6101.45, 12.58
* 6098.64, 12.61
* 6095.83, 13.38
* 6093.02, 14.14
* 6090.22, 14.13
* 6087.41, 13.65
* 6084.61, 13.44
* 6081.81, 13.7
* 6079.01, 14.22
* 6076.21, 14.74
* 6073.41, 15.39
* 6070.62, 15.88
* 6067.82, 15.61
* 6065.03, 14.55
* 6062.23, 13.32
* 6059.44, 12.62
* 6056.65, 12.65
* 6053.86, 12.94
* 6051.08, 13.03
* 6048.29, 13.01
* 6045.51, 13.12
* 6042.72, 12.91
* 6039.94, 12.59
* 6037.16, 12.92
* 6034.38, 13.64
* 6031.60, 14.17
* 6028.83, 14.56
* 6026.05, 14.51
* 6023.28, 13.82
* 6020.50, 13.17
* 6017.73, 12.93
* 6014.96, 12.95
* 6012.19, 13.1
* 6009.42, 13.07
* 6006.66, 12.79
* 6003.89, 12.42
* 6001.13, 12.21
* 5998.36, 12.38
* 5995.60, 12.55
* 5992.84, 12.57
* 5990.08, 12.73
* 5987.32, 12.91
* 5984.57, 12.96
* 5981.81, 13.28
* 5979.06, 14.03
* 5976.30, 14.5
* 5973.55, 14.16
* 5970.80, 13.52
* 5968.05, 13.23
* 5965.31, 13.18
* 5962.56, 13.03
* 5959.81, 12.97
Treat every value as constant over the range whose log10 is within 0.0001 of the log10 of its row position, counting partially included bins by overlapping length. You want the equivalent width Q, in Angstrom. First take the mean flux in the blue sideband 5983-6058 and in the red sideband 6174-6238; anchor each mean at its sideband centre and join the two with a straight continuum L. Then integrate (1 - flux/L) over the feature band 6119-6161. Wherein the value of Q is 1.7 Angstrom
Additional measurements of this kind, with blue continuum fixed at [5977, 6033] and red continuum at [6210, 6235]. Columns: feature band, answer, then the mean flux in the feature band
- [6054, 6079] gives -2.78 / 14.3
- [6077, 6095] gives -1.63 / 13.9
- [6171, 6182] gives -0.52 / 12.8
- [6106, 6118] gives -0.38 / 13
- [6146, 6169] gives 0.14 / 12.3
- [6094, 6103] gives -0.17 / 12.9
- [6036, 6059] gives 0.11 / 12.9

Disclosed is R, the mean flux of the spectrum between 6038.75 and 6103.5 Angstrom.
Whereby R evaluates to 13.7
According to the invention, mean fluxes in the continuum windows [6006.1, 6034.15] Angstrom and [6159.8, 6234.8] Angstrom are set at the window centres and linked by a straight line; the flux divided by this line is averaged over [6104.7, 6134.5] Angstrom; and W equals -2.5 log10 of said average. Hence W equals 0.02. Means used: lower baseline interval 13.5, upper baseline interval 12.6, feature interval 12.7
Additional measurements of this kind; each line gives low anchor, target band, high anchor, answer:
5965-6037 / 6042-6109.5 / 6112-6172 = -0.07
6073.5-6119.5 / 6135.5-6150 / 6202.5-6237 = 0.11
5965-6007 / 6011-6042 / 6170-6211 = -0.03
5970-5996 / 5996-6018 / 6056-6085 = 0.07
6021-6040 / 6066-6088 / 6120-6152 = -0.12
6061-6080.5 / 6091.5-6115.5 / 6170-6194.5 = 0.10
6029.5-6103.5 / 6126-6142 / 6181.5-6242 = 0.09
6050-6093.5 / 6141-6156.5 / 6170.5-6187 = 0.10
